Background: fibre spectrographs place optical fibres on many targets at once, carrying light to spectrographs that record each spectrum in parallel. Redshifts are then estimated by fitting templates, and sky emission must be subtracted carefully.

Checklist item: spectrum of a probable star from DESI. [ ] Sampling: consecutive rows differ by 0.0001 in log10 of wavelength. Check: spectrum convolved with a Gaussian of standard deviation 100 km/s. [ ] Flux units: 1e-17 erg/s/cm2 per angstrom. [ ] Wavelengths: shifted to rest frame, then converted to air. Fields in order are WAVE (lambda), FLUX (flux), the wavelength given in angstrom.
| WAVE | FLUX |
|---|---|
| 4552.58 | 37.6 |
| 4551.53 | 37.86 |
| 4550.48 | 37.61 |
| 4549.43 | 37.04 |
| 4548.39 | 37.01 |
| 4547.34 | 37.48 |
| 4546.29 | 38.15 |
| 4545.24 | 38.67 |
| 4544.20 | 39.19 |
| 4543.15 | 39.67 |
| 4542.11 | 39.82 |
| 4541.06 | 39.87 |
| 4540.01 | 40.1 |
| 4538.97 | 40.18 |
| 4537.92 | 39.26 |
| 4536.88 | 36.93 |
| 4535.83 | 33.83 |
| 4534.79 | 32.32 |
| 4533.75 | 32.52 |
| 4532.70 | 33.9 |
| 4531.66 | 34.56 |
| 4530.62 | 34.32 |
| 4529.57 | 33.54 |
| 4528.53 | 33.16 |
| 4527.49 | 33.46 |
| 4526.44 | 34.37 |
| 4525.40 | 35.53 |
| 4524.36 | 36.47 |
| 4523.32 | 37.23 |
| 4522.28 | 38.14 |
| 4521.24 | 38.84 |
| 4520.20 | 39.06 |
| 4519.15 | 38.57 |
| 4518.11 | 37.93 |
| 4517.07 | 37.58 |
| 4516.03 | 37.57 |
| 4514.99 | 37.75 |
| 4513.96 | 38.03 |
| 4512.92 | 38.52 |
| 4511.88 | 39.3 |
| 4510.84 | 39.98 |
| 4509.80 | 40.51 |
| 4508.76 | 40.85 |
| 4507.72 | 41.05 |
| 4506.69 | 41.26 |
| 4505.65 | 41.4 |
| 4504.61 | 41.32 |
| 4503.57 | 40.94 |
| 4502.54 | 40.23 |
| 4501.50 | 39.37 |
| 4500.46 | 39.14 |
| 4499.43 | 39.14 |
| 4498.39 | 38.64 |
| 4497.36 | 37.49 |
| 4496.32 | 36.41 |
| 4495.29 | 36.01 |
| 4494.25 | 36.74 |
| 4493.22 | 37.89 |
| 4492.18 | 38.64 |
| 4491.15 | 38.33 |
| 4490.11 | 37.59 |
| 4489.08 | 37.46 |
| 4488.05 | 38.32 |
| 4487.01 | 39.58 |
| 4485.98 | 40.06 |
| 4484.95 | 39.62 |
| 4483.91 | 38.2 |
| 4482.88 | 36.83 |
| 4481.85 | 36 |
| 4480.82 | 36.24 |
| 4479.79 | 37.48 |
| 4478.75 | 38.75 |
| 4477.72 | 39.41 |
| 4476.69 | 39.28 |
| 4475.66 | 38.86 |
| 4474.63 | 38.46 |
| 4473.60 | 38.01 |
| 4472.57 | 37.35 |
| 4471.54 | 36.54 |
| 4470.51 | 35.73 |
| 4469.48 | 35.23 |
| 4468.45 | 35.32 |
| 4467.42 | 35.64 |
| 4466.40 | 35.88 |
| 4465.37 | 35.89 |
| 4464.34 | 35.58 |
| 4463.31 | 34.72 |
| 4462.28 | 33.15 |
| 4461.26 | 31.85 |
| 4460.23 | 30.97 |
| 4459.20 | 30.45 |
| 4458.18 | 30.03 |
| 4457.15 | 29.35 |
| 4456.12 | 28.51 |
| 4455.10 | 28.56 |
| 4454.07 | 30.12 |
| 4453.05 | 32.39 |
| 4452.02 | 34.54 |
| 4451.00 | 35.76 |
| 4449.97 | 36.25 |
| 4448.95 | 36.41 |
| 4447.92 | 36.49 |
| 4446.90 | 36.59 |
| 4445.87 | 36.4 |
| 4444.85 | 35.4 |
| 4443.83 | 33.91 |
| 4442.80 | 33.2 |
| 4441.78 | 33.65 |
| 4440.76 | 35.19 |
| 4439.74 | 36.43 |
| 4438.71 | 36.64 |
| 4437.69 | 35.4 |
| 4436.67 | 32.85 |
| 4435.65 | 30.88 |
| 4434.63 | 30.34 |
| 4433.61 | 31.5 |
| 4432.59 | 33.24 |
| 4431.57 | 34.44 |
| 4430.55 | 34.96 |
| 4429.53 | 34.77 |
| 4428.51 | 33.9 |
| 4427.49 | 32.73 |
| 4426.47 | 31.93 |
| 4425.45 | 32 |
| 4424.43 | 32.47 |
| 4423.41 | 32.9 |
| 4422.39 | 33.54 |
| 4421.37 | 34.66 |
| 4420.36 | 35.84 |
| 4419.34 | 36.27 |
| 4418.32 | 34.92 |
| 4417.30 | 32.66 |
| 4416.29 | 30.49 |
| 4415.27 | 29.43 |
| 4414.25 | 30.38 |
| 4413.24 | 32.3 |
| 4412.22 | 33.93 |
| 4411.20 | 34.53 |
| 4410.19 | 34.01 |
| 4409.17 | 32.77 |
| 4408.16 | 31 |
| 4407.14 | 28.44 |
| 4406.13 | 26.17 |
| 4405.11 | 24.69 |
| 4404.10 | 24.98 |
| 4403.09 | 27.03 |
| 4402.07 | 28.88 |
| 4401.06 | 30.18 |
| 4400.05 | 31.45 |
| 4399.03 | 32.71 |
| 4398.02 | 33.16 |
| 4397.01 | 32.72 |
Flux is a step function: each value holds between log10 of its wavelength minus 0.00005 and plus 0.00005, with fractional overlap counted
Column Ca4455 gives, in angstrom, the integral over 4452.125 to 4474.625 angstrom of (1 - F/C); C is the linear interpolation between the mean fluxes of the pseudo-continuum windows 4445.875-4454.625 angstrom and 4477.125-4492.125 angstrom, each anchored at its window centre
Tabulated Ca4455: 1.6 angstrom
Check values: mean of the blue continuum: 34.9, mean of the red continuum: 38.2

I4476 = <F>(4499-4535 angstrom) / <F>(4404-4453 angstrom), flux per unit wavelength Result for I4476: 1.1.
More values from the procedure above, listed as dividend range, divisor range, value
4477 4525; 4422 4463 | 1.16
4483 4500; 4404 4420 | 1.22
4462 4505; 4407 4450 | 1.12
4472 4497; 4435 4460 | 1.13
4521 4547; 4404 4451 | 1.10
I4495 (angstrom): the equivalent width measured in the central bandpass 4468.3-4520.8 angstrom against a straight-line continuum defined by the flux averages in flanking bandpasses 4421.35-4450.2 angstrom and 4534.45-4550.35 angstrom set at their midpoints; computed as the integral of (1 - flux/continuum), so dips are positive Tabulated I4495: -3.2 angstrom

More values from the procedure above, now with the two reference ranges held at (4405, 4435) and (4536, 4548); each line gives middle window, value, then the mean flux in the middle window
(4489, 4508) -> -1.2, 38.9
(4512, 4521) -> -0.2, 38.2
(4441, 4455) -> -0.2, 34.5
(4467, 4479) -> -0.7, 37.4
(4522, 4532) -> 0.8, 35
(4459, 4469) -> 0.2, 34.1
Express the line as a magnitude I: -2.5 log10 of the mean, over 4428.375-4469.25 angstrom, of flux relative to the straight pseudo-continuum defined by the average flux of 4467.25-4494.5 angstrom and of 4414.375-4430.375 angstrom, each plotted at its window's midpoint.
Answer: 0.05 mag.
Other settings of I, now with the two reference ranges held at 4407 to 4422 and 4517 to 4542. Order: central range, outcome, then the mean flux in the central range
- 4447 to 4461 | 0.05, 32.4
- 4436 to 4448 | -0.04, 35.1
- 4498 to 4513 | -0.13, 40.2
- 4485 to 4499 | -0.08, 38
